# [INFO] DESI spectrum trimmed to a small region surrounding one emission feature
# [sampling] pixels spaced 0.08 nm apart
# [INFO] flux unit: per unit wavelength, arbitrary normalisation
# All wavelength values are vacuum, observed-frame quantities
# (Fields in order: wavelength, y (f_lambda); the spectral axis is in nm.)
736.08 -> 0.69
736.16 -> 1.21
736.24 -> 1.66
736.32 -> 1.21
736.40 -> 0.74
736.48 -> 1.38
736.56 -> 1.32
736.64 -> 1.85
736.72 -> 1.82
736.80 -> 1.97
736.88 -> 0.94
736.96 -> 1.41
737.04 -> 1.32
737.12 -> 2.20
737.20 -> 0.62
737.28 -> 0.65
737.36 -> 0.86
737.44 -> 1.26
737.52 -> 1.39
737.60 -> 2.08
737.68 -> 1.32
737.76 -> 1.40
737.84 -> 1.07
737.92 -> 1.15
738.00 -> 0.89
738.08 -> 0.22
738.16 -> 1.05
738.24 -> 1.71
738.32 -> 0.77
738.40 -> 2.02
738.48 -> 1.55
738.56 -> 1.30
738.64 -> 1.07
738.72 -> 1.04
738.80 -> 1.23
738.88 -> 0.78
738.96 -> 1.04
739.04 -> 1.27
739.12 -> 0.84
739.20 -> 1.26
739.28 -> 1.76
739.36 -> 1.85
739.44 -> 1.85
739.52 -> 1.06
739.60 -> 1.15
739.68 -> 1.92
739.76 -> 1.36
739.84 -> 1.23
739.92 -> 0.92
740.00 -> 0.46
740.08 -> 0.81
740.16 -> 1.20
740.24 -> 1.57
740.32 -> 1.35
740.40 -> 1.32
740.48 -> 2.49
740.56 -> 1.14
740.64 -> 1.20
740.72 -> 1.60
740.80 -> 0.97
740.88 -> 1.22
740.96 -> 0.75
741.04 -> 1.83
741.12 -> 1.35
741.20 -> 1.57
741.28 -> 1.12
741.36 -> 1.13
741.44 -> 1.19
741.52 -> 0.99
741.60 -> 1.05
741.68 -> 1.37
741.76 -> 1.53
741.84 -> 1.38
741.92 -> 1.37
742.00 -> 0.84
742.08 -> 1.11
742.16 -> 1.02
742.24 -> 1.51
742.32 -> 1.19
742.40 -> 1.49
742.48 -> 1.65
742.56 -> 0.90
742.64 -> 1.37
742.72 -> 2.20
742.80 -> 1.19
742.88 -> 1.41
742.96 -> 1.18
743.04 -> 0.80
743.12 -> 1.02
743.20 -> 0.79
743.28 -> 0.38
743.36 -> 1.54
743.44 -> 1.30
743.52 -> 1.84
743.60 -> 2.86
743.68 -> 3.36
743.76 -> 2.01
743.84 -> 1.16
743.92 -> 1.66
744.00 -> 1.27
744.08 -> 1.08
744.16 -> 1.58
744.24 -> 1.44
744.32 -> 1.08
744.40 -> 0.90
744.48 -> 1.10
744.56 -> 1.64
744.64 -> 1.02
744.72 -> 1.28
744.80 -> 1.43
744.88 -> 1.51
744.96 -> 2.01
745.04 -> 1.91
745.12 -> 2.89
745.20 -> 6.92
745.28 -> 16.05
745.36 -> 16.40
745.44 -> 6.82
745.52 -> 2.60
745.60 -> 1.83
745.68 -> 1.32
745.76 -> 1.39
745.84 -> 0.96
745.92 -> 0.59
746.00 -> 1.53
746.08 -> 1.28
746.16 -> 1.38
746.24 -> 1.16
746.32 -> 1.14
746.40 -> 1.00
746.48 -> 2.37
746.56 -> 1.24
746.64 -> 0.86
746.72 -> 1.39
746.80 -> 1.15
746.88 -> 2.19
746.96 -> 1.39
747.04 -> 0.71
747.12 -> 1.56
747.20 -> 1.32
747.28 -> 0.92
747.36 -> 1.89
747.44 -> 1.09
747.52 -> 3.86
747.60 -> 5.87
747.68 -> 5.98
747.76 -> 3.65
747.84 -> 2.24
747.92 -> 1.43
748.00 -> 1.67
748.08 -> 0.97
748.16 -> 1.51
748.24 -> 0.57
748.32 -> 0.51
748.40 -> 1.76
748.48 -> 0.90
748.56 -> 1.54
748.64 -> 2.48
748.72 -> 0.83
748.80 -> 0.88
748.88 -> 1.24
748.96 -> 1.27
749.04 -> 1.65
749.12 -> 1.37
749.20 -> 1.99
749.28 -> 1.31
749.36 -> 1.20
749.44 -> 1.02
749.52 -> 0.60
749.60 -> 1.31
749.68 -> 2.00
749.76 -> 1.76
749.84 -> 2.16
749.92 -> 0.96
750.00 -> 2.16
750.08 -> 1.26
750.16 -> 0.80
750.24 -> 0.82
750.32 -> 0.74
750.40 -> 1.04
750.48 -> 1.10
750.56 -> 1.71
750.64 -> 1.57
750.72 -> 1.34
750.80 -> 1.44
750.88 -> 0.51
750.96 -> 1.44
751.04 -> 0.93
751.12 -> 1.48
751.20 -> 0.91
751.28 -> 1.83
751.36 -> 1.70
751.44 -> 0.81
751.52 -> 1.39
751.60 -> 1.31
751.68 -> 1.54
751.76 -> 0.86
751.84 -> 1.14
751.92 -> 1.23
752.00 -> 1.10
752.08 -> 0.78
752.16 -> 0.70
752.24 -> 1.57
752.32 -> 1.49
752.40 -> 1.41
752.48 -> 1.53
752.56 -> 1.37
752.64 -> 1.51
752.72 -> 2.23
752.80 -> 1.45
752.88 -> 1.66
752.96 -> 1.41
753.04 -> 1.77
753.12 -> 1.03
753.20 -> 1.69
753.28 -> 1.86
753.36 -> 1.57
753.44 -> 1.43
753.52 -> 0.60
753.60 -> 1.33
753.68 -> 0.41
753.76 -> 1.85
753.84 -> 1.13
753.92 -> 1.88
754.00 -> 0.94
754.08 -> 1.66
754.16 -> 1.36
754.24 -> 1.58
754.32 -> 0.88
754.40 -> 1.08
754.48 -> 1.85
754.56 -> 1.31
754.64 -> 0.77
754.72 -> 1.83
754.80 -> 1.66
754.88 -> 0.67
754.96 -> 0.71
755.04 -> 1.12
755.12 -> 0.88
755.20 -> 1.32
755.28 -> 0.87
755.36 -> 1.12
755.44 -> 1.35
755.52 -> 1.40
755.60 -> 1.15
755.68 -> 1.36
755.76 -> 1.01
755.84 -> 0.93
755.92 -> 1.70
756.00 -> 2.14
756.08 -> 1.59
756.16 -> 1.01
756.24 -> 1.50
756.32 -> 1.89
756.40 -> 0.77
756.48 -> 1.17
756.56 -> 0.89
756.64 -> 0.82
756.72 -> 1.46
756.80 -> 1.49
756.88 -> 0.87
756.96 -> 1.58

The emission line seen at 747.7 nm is [N II] 6583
